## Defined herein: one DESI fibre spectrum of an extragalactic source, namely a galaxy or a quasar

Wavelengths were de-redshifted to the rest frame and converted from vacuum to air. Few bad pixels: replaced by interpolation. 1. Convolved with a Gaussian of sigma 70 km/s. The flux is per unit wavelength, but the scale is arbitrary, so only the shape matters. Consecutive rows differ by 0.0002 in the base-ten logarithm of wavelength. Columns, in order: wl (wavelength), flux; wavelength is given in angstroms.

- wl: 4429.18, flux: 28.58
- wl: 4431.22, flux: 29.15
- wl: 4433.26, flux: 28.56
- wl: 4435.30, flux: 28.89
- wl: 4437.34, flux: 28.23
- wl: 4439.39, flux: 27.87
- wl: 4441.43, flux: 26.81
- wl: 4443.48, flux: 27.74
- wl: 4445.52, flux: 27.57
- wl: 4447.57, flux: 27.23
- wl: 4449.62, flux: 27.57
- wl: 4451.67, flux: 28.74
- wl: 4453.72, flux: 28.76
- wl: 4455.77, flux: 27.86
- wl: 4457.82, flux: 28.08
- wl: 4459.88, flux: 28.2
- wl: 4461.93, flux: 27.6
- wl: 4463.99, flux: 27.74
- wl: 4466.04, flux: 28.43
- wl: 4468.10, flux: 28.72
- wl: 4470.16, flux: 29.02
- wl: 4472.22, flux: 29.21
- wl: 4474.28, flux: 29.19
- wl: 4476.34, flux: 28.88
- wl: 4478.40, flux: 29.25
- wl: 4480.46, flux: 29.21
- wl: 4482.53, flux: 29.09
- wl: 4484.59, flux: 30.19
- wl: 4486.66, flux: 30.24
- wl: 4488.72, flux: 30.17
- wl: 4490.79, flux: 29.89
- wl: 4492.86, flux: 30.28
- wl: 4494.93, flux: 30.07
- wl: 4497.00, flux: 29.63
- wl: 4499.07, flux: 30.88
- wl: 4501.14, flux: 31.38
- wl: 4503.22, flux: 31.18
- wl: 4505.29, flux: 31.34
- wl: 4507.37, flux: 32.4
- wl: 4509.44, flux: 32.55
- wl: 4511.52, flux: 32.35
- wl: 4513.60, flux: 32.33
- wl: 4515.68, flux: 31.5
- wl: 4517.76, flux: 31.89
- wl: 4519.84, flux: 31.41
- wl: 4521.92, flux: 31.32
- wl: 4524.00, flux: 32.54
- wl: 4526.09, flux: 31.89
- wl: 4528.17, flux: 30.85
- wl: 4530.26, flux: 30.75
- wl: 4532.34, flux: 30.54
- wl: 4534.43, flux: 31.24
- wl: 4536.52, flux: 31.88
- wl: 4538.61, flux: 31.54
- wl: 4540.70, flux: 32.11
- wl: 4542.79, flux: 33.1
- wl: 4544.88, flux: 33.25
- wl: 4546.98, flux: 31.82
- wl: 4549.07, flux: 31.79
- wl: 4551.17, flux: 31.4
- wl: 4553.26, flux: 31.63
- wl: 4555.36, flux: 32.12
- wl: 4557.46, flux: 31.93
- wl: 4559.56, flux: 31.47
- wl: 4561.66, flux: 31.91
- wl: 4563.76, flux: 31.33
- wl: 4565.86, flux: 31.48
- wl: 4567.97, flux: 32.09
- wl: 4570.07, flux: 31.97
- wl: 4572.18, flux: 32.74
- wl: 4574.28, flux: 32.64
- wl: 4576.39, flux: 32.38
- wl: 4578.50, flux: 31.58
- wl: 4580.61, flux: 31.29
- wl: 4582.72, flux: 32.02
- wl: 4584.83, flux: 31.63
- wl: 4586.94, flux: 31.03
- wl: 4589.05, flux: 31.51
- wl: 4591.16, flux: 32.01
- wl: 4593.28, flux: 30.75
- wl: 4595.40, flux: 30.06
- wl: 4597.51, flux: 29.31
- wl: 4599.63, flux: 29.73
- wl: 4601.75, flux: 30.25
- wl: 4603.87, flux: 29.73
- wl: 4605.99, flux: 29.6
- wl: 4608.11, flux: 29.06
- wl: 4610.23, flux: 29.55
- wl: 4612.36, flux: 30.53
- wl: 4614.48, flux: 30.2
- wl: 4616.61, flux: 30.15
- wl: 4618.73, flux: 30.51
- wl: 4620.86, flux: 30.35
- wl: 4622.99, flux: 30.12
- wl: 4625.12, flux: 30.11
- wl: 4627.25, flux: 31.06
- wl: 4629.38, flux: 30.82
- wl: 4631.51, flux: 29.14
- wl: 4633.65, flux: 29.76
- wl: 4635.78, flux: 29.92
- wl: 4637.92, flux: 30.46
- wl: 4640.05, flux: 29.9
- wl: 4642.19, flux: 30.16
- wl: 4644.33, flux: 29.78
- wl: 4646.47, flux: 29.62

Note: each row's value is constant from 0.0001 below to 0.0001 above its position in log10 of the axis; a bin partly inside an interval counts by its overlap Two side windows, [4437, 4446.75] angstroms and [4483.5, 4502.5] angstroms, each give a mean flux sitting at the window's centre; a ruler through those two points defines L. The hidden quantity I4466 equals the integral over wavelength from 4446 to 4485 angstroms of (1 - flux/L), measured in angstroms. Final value 0.4 angstroms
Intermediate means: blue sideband 27.6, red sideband 30.3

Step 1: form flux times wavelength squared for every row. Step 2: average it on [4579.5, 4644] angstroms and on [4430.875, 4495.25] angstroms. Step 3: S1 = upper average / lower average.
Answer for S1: 1.13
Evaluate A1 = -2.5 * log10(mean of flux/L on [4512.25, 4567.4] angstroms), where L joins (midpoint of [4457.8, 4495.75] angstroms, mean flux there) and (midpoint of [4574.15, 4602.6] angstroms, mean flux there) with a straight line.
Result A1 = -0.05 mag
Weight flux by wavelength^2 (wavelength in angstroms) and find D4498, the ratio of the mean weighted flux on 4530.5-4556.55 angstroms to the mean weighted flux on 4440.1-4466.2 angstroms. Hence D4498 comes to 1.2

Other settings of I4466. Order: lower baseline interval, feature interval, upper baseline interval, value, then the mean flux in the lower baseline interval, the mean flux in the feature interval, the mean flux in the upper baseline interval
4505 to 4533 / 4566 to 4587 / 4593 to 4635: -0.87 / 31.7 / 32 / 30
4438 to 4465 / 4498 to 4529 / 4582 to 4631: -3.07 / 27.8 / 31.7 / 30.4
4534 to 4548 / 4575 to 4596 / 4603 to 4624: -0.44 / 32.2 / 31.5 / 30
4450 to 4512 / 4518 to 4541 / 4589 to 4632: -1.23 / 29.6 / 31.5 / 30.2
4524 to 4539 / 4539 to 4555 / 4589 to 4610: -0.56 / 31.3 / 32.1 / 30.1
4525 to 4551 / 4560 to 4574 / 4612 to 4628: -0.32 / 31.7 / 31.9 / 30.4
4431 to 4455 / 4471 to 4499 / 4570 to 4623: -0.85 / 28.1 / 29.7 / 30.8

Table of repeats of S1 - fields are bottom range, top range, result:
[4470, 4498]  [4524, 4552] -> 1.10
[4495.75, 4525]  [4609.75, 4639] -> 1.00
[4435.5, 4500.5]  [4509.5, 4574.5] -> 1.14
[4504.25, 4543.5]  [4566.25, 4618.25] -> 1.00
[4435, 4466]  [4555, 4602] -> 1.19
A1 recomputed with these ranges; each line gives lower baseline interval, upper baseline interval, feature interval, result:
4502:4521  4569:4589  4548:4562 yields 0.005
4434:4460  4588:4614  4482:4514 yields -0.079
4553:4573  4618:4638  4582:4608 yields 0.017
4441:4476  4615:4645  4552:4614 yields -0.055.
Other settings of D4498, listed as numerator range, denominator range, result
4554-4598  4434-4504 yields 1.15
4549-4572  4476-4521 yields 1.06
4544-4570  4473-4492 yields 1.11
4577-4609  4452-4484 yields 1.13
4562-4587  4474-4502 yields 1.11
